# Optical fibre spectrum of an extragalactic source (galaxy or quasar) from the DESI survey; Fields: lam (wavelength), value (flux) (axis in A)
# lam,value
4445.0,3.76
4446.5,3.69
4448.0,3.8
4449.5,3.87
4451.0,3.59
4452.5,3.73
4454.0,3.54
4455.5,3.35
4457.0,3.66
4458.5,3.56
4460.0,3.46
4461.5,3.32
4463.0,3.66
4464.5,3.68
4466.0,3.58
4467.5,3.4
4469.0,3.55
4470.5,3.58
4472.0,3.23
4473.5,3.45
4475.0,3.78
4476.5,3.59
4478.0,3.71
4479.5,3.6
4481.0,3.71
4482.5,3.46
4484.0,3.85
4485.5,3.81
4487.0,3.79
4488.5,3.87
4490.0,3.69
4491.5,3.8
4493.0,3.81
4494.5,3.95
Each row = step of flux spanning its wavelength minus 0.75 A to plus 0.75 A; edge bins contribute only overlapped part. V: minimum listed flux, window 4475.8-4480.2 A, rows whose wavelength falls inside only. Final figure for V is 3.59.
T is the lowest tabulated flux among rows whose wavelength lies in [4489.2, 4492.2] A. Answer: 3.69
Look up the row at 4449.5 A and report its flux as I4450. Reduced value 3.87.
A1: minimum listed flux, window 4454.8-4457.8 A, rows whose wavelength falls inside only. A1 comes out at 3.35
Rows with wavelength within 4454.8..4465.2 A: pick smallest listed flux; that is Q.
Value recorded 3.32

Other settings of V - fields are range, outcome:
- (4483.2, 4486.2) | 3.81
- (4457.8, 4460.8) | 3.46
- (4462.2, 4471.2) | 3.4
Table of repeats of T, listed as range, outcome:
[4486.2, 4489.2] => 3.79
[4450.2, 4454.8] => 3.54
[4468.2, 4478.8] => 3.23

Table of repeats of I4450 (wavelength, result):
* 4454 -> 3.54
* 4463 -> 3.66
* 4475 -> 3.78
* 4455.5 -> 3.35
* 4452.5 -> 3.73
